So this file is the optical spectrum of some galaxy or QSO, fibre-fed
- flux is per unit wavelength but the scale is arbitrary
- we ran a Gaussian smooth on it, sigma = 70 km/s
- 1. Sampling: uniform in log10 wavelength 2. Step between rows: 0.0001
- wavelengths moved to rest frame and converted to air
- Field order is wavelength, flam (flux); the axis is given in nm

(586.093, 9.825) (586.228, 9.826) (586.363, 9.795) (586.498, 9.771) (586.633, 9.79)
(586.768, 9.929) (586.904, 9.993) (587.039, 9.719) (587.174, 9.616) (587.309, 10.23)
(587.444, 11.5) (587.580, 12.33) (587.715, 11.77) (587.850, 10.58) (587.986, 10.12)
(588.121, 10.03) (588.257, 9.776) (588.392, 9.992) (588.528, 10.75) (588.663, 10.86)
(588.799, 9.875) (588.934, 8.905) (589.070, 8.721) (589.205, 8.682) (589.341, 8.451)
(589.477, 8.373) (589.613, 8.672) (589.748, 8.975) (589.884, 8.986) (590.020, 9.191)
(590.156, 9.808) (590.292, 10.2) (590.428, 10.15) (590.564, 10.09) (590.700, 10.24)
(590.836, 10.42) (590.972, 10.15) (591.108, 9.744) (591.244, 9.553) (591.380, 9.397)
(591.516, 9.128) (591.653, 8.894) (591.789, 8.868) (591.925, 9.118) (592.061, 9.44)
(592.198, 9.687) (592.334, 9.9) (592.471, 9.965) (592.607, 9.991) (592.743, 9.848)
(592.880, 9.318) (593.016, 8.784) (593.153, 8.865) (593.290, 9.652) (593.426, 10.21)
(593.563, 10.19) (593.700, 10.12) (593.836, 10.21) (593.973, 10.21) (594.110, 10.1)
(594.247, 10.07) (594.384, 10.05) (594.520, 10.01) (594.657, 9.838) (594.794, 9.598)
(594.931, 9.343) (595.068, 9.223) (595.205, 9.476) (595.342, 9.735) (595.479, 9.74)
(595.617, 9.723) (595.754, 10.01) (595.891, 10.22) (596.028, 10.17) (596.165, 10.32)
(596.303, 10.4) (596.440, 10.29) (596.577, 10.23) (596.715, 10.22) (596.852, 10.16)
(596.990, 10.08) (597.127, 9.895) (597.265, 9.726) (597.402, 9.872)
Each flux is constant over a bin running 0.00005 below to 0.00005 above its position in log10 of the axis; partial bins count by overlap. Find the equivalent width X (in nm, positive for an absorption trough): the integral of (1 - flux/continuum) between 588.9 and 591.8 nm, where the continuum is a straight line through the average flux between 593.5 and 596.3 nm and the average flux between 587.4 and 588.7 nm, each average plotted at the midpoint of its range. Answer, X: 0.31 nm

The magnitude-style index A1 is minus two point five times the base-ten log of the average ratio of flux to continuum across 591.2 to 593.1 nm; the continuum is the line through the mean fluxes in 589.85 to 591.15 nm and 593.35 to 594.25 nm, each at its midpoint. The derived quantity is 0.07 mag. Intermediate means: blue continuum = 9.92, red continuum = 10.2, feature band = 9.41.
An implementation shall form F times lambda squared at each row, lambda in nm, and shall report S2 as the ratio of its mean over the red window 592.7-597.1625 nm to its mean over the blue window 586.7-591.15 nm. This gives 1.0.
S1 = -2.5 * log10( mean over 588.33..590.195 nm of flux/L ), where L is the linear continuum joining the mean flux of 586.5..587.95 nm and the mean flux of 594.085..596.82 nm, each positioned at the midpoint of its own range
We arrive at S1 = 0.12 mag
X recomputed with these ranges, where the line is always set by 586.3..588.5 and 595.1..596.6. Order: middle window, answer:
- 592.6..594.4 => 0.05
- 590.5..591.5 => 0.03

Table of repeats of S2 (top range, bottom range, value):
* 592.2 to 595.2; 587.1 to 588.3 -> 0.94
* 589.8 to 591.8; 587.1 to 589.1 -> 0.94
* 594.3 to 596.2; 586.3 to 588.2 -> 0.97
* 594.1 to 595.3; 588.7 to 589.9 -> 1.11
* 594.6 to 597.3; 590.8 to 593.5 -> 1.05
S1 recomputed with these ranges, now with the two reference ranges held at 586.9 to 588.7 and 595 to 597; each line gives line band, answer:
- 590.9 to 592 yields 0.10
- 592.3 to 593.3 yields 0.08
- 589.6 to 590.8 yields 0.08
